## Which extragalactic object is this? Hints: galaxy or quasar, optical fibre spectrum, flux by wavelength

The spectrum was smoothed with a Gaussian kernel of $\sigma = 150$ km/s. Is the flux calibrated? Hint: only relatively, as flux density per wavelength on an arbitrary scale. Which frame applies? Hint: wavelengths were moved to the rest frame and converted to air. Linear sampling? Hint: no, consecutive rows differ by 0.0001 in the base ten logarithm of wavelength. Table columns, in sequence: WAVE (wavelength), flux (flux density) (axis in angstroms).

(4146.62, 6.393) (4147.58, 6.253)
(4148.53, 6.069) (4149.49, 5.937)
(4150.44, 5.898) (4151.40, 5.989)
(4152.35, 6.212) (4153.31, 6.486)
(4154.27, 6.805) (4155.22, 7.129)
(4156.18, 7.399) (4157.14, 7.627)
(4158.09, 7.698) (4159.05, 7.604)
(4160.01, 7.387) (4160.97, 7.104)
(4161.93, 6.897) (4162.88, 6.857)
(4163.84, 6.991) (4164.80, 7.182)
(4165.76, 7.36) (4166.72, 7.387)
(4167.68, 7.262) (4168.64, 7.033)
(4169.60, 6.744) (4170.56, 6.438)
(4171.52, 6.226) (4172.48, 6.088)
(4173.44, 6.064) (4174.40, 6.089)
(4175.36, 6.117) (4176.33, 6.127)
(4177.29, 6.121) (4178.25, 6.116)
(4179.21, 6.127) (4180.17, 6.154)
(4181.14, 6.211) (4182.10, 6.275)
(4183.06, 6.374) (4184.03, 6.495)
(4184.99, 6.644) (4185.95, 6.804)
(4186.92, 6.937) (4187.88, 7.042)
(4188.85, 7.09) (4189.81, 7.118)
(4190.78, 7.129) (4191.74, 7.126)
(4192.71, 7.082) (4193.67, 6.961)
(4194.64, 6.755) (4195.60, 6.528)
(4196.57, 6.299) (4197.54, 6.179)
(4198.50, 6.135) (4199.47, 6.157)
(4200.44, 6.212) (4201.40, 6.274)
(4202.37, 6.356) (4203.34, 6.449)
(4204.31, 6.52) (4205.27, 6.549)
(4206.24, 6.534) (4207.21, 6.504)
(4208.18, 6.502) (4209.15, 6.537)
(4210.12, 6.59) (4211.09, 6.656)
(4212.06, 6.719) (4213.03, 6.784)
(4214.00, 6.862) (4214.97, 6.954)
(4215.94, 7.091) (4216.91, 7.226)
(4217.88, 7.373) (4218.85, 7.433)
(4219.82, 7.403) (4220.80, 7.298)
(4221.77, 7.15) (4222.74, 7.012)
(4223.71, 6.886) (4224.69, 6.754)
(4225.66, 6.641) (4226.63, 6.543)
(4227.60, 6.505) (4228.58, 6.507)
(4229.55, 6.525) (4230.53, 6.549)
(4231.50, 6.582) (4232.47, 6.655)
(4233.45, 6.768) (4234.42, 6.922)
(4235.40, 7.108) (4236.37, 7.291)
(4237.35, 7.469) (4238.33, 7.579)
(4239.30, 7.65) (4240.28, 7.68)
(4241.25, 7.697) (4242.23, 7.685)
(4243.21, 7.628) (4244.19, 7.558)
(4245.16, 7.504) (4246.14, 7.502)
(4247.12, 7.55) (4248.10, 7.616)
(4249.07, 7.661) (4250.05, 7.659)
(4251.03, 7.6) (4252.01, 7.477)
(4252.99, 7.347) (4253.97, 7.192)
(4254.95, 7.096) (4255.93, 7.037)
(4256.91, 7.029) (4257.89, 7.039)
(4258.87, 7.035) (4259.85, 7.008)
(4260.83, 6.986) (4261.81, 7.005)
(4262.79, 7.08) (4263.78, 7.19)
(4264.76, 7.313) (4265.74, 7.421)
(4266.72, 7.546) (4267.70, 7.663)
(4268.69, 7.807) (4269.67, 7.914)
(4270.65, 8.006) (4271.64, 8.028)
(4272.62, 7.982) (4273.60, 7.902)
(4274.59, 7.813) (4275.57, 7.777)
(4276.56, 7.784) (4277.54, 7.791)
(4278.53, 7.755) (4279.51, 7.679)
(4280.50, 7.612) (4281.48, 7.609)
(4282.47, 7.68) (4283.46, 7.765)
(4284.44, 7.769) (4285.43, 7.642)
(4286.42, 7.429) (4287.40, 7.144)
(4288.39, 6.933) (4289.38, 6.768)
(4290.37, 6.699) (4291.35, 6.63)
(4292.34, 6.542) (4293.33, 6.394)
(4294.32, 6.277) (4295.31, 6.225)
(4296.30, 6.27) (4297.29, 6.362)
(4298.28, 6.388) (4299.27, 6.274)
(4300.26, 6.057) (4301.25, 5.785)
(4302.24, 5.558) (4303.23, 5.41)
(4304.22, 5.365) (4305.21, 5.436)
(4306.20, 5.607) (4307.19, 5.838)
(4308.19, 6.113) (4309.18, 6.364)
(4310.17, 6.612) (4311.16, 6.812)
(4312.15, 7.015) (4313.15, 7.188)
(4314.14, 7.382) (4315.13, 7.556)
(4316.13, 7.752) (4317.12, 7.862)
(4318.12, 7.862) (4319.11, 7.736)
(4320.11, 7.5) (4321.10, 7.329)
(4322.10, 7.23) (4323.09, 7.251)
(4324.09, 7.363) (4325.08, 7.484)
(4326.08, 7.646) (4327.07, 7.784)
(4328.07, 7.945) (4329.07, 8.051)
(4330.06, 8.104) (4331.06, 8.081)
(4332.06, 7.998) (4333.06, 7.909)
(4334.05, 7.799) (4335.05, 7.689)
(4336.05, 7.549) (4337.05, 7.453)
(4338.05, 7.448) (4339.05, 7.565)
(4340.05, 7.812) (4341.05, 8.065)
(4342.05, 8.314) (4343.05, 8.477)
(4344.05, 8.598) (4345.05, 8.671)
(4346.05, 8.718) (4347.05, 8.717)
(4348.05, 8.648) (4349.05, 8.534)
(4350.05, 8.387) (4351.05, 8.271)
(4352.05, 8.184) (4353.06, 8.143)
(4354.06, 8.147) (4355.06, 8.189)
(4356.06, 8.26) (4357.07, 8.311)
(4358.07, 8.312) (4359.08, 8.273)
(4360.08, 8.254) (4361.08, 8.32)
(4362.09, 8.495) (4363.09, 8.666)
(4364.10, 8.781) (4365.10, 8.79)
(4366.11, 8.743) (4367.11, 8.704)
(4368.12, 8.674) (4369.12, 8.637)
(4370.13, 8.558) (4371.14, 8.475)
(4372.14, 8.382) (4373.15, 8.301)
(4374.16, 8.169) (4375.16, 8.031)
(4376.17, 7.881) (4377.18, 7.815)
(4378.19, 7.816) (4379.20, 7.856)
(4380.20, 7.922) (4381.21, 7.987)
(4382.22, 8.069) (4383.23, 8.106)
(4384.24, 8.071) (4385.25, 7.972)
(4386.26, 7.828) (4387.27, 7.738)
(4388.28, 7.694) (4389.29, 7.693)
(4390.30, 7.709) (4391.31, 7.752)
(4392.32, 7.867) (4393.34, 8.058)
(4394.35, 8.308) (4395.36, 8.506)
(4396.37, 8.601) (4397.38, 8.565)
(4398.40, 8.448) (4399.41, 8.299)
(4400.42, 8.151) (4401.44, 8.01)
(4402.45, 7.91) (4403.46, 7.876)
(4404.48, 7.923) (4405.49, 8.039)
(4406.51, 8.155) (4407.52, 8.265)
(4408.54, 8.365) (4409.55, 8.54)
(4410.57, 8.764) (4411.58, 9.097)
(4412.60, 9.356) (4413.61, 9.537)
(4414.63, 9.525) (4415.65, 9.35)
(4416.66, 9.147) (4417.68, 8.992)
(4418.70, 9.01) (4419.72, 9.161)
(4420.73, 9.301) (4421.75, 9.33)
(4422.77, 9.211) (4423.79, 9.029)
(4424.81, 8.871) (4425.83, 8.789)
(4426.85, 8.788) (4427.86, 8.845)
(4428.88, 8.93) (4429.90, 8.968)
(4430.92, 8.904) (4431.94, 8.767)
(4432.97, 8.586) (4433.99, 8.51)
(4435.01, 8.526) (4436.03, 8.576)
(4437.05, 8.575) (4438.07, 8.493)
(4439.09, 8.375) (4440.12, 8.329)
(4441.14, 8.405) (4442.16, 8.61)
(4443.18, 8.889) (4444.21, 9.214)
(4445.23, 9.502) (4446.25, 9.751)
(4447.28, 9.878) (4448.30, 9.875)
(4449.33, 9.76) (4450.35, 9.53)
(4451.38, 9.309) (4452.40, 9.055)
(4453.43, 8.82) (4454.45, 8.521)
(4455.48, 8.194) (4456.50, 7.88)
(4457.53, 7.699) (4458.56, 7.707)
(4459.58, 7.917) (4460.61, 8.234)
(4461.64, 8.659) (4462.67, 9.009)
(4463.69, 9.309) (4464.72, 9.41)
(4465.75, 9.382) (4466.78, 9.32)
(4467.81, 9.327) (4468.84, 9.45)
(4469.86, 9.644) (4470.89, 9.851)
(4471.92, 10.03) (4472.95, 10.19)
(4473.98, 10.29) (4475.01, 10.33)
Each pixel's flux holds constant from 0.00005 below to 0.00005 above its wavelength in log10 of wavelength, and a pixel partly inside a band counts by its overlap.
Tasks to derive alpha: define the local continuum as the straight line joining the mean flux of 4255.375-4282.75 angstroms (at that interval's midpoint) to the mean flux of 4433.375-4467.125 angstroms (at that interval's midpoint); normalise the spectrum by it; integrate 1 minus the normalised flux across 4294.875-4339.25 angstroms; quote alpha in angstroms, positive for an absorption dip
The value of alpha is 4.8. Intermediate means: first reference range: 7.52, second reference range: 8.82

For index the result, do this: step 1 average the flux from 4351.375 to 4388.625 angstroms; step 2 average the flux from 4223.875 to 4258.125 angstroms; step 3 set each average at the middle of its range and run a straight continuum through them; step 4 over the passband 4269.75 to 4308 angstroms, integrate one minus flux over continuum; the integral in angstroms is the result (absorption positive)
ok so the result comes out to 3.4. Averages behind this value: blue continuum 7.19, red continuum 8.23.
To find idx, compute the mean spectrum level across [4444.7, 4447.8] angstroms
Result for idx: 9.72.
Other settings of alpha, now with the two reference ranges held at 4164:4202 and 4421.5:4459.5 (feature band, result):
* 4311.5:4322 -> 0.3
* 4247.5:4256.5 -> -0.3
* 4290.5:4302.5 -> 2.1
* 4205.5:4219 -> 0.0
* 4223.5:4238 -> 0.4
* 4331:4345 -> 0.0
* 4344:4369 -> -1.2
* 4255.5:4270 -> 0.0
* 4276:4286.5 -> -0.4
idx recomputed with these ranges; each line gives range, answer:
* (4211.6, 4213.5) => 6.75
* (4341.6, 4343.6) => 8.4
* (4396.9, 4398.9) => 8.47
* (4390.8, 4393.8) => 7.87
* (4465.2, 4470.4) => 9.43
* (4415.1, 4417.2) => 9.25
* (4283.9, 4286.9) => 7.62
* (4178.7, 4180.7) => 6.13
